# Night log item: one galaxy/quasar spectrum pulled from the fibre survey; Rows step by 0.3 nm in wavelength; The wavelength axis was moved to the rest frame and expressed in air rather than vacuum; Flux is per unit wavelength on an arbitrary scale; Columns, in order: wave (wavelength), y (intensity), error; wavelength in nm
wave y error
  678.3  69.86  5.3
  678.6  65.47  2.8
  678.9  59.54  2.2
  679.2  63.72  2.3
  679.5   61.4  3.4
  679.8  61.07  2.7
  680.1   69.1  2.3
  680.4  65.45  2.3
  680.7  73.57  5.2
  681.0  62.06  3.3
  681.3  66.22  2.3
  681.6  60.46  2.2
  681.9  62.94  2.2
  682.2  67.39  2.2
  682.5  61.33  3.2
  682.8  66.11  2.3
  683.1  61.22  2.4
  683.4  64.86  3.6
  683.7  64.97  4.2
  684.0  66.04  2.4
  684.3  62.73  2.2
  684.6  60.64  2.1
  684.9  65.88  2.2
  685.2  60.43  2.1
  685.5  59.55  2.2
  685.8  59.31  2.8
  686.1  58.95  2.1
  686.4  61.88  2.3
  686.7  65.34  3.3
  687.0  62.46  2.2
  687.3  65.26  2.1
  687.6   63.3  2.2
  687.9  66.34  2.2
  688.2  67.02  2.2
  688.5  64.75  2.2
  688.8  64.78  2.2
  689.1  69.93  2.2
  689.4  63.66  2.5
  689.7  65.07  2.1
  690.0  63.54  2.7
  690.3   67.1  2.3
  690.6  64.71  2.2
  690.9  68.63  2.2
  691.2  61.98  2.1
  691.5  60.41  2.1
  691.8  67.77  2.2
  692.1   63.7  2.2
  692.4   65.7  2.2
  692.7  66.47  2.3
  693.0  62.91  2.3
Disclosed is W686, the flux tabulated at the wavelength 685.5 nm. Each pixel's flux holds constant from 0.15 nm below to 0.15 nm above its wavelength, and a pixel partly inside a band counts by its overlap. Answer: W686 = 59.55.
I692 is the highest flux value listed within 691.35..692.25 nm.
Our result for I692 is 67.77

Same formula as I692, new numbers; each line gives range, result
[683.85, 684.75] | 66.04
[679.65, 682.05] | 73.57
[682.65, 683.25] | 66.11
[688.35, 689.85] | 69.93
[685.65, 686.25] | 59.31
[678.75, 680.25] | 69.1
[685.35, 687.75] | 65.34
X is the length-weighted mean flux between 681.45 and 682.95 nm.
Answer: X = 63.6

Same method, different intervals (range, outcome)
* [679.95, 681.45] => 67.3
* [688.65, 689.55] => 66.1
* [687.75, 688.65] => 66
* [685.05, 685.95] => 59.8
